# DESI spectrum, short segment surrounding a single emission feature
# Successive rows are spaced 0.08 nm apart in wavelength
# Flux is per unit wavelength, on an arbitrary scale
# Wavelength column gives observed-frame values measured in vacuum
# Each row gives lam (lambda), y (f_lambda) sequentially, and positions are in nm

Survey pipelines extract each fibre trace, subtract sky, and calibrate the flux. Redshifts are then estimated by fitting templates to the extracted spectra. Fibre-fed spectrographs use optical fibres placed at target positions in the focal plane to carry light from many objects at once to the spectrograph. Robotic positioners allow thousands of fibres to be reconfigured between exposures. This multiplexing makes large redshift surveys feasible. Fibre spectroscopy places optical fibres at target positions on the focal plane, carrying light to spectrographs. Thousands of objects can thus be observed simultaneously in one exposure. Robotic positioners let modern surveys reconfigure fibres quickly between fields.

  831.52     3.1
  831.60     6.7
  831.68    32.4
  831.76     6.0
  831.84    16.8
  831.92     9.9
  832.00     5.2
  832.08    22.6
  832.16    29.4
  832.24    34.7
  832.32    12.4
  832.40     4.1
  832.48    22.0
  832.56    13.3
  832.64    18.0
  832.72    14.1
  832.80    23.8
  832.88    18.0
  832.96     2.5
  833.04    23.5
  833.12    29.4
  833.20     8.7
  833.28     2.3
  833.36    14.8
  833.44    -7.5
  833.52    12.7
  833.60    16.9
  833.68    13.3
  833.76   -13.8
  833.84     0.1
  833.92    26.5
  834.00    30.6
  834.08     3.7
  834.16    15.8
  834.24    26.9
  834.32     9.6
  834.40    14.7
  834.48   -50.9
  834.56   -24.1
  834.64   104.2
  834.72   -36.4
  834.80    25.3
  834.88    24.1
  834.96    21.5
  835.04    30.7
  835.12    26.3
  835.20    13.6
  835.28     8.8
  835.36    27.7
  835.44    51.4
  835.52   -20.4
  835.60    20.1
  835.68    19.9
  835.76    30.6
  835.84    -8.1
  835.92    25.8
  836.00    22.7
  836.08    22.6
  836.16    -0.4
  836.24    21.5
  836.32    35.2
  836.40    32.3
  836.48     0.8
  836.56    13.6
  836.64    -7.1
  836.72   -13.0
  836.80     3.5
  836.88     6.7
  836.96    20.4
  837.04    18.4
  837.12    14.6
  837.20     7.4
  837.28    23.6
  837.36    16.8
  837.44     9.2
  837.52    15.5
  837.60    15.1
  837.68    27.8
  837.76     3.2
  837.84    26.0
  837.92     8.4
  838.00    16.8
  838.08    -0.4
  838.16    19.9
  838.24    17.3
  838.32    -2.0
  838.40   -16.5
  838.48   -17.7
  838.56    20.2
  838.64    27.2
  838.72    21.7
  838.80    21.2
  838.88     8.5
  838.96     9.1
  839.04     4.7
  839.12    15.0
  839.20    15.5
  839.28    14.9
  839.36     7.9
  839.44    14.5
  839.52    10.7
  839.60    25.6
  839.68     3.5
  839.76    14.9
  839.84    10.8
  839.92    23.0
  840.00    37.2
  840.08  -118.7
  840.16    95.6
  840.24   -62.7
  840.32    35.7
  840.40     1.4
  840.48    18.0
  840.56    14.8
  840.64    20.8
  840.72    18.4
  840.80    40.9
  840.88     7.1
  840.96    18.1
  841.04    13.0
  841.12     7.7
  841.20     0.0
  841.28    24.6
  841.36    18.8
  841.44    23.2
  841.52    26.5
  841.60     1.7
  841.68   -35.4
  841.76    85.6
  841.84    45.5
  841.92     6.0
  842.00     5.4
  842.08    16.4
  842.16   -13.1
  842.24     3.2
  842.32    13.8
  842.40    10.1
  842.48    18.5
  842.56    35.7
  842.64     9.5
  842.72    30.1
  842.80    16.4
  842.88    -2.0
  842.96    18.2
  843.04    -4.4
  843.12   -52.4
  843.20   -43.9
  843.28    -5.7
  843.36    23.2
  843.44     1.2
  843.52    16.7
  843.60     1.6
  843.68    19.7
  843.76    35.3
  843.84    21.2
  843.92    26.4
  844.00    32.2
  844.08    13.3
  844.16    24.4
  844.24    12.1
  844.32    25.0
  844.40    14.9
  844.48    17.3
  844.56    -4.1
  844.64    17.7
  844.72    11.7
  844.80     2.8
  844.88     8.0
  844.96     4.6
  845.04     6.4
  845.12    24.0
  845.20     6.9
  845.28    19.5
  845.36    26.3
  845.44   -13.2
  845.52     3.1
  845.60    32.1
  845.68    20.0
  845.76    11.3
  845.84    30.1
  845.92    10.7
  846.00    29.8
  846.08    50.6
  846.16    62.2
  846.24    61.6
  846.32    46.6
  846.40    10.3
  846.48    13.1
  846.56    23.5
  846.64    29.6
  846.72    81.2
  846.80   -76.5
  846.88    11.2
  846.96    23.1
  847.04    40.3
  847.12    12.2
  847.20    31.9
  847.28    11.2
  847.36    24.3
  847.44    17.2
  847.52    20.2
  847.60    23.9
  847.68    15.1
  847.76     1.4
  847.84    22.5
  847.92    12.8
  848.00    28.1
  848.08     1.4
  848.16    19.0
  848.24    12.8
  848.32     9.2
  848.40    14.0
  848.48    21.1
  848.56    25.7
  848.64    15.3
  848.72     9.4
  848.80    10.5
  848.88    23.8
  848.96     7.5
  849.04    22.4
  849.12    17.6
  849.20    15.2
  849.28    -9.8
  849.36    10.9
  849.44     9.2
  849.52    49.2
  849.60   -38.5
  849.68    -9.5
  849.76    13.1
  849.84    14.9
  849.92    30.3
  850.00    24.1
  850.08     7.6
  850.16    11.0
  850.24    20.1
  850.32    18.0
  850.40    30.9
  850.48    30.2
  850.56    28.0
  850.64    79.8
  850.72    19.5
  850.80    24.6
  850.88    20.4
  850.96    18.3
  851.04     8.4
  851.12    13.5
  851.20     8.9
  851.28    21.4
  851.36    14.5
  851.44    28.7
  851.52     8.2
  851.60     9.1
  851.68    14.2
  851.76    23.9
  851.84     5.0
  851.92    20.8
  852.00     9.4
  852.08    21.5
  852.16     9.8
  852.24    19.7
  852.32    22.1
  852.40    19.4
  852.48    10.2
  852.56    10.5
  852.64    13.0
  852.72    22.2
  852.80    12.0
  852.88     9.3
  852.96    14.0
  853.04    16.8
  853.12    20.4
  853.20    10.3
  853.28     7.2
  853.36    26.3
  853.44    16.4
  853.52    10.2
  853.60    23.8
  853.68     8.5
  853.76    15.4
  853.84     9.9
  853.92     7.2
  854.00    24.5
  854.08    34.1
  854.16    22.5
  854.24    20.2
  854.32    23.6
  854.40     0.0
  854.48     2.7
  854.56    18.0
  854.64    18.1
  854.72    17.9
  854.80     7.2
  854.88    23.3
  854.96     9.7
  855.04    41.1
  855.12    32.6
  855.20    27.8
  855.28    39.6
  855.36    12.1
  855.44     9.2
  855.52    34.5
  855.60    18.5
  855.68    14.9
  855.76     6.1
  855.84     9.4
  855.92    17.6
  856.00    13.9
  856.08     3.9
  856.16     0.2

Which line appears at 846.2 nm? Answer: H-gamma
